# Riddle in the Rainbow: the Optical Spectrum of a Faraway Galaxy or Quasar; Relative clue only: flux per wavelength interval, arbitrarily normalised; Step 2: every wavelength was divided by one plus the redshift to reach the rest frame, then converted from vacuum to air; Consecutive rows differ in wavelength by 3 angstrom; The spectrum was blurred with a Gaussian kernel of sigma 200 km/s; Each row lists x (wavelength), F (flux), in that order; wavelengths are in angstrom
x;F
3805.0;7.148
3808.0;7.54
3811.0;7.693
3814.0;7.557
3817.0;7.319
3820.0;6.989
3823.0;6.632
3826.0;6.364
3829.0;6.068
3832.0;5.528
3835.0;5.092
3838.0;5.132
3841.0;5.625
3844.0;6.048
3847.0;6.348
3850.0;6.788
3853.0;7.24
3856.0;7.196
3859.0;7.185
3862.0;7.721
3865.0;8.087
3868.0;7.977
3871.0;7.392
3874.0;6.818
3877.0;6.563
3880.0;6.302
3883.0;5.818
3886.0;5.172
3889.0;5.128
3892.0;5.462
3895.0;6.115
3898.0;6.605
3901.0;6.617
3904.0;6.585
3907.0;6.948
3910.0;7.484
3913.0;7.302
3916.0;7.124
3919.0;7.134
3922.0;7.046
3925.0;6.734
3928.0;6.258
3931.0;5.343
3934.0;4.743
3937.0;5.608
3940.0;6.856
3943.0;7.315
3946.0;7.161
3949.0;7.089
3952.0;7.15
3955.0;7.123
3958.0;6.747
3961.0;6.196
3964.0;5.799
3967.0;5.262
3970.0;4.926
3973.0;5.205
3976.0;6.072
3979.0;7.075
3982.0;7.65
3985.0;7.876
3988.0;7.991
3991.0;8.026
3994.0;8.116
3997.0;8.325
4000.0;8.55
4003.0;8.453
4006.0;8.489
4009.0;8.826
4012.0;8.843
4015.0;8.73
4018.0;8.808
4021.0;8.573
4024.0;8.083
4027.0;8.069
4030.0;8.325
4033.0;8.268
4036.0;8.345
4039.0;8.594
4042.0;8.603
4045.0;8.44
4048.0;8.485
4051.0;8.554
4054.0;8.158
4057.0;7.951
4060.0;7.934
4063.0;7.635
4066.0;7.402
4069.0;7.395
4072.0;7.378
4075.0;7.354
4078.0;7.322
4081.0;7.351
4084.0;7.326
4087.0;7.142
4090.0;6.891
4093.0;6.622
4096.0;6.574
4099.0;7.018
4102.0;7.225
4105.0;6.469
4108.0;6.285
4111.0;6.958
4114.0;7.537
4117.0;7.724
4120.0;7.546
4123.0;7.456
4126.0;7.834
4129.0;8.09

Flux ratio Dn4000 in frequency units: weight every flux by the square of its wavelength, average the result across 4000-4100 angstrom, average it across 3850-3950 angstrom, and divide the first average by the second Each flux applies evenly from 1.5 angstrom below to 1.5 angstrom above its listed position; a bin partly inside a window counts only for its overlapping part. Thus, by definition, 1.28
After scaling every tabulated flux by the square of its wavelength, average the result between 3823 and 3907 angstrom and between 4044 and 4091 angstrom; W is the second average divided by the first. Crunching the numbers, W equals 1.32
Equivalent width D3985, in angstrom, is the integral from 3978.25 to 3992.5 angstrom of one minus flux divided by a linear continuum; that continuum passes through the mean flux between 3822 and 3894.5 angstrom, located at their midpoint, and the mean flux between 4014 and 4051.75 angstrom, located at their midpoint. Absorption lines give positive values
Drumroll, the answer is 0.2 angstrom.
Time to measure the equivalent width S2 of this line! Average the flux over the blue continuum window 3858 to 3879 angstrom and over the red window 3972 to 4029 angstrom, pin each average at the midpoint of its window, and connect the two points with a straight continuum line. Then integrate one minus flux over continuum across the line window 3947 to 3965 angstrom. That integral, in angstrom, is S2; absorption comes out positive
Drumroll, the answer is 2.48 angstrom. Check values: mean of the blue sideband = 7.37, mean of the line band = 6.72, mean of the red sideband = 8.01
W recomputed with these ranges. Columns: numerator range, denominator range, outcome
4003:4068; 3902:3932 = 1.30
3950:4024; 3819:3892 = 1.24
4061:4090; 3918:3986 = 1.21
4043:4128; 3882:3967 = 1.25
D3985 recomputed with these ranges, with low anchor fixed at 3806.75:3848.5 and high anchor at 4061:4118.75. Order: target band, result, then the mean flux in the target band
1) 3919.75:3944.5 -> 1.63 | 6.27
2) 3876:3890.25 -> 1.71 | 5.78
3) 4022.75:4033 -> -1.77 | 8.18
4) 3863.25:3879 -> -1.93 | 7.34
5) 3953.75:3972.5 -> 2.32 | 5.95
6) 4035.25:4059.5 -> -4.65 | 8.37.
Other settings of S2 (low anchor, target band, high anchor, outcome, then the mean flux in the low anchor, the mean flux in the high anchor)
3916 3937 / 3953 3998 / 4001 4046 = 3.5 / 6.23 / 8.5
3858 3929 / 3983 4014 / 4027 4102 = -4.3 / 6.73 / 7.71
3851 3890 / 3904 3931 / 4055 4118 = 0.1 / 6.84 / 7.22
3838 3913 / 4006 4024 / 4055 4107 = -4.2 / 6.62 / 7.23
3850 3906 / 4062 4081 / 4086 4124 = -1.2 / 6.67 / 7.03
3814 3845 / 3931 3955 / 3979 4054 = 3.1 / 6.15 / 8.35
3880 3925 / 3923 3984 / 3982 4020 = 9.1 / 6.47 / 8.39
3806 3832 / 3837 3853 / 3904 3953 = 1.7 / 6.94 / 6.7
